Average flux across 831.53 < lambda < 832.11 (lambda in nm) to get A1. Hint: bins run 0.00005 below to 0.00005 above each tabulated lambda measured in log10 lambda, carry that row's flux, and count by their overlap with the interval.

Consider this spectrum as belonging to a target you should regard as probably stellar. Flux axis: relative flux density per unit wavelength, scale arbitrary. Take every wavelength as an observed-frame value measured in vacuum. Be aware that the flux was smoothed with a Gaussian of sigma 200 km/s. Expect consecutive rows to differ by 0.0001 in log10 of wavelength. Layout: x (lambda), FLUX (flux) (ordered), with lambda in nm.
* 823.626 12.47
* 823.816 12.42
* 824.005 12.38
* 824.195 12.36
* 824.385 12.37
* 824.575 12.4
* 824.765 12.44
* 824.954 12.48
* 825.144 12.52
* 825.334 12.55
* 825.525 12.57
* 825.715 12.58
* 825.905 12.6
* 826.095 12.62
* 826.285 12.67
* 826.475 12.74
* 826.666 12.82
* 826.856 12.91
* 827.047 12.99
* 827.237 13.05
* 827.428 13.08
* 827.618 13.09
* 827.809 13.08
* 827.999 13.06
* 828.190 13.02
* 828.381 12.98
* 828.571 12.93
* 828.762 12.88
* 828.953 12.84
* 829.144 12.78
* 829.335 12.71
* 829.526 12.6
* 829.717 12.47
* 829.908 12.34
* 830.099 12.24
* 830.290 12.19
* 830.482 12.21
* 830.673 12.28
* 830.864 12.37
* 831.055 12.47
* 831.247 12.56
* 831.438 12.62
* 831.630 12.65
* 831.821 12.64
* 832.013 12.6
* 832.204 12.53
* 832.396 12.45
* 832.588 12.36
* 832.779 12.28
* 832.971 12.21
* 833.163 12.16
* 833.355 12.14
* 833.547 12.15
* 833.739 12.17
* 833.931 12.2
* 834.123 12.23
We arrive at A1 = 12.6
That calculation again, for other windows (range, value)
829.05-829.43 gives 12.7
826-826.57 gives 12.7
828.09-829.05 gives 12.9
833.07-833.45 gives 12.1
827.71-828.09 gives 13.1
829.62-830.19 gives 12.4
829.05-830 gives 12.6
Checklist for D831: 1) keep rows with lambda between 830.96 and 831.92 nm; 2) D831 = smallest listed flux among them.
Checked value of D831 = 12.47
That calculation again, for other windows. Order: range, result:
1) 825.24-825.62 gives 12.55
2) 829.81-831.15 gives 12.19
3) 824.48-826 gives 12.4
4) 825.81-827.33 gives 12.6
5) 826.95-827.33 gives 12.99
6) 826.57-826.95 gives 12.82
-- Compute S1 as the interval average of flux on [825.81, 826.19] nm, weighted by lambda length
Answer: 12.6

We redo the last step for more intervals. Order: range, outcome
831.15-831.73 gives 12.6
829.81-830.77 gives 12.3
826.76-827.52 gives 13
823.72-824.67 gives 12.4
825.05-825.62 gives 12.5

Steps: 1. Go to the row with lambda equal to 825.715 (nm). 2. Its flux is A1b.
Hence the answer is 12.58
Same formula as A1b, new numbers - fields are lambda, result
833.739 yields 12.17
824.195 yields 12.36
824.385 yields 12.37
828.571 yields 12.93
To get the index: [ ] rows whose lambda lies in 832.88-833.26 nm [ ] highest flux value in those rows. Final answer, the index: 12.21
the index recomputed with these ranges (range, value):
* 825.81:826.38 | 12.67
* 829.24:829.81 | 12.71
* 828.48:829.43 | 12.93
